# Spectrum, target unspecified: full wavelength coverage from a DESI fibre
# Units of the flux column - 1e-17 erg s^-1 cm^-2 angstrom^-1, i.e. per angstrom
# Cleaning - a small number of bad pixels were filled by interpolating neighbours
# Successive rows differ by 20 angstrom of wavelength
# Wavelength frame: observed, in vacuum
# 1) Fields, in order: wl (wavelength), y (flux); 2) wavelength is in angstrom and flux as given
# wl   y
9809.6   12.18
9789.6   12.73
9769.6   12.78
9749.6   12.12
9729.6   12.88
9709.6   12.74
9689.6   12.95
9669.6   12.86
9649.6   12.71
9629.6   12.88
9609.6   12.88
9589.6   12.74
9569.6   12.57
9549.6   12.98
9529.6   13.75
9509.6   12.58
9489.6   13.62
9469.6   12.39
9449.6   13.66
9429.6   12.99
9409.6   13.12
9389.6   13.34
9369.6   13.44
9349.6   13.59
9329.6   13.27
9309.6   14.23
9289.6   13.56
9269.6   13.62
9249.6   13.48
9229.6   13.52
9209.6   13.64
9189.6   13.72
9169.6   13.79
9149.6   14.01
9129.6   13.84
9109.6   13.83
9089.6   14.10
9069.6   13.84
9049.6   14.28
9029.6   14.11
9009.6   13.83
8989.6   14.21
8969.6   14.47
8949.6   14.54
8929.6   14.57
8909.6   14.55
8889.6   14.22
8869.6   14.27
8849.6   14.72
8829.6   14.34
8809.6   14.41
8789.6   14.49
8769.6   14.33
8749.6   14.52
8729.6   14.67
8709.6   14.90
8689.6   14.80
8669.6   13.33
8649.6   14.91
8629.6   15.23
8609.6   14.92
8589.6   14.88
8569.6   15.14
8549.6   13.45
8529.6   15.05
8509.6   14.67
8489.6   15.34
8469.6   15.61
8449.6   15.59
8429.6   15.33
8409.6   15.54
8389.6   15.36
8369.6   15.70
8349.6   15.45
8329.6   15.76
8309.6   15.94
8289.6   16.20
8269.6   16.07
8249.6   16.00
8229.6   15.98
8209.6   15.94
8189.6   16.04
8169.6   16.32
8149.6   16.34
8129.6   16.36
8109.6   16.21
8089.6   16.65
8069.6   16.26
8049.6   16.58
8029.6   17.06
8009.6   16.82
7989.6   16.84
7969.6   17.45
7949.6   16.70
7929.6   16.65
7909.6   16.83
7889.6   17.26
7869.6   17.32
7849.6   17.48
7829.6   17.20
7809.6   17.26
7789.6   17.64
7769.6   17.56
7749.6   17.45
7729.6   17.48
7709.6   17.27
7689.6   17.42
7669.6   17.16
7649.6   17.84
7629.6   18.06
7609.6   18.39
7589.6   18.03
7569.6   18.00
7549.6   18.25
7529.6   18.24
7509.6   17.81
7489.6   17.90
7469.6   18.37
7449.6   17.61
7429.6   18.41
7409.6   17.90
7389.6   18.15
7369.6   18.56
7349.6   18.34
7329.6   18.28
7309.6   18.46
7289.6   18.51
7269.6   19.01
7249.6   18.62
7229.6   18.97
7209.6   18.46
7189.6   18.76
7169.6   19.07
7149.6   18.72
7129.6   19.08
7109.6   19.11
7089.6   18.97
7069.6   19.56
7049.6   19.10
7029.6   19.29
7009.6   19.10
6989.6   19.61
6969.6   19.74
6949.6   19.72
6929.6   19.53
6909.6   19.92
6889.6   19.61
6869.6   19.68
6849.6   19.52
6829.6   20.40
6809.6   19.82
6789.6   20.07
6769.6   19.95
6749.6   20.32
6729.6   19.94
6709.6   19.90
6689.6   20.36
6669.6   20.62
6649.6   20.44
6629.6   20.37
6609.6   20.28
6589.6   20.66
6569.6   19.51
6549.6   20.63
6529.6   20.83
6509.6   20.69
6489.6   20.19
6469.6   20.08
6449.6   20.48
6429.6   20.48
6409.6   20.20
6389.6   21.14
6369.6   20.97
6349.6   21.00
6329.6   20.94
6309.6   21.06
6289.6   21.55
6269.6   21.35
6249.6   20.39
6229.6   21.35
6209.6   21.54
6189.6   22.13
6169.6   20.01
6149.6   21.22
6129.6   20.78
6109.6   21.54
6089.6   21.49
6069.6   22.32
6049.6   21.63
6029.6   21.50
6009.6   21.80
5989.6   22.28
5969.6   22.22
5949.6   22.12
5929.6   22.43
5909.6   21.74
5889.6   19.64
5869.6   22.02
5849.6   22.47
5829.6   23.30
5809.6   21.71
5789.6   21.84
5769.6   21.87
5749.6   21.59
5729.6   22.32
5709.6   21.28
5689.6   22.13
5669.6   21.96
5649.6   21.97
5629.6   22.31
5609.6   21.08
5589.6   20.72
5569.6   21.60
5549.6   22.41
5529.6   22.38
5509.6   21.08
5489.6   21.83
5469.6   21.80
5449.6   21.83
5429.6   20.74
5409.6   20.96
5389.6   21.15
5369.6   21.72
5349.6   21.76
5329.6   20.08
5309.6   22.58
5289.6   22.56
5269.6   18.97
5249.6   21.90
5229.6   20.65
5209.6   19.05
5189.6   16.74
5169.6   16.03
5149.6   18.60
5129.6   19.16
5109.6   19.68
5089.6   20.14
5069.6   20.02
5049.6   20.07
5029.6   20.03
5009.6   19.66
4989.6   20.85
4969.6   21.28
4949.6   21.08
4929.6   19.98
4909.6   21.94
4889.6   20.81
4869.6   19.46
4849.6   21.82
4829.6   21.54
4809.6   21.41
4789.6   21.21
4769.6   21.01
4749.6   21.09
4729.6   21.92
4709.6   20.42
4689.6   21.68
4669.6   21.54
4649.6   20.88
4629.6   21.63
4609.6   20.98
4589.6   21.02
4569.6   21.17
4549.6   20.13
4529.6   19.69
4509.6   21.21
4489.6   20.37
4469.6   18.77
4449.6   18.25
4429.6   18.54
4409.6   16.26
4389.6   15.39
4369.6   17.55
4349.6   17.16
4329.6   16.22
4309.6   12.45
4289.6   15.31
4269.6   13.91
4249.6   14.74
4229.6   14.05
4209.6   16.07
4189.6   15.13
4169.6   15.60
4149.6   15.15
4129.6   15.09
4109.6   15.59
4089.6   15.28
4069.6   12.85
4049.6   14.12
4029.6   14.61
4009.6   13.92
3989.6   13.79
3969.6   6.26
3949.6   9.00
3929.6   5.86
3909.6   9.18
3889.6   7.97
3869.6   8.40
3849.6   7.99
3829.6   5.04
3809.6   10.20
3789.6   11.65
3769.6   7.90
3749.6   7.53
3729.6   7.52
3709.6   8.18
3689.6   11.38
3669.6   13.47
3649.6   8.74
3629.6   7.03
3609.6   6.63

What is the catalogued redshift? 0.000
